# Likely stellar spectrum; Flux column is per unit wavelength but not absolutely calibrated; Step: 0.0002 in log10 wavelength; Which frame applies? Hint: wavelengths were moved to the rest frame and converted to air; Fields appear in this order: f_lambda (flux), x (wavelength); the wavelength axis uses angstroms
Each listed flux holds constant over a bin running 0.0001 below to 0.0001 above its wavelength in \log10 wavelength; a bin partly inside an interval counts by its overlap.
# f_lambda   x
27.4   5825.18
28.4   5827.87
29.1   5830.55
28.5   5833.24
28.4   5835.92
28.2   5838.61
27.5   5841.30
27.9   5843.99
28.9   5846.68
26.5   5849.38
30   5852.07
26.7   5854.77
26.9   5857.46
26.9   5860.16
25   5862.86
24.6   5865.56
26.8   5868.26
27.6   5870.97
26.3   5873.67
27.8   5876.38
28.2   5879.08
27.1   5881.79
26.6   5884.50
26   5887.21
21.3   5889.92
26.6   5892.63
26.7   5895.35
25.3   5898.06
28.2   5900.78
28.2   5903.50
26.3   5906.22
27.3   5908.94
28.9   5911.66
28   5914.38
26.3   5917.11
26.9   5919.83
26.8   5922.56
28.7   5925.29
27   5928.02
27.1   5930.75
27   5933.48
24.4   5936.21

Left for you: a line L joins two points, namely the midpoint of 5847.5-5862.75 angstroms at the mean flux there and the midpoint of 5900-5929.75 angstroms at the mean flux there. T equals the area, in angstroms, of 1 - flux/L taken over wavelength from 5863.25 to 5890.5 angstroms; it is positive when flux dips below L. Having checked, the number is 1.0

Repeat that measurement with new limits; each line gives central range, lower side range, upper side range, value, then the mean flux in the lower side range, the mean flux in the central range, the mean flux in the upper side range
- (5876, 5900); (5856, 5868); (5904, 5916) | 0.6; 26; 26.2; 27.6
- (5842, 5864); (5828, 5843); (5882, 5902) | 0.2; 28.3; 27.4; 25.9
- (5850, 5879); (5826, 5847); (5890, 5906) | 0.6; 28.3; 26.9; 26.5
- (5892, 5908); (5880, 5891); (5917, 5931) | -0.5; 25.5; 26.9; 27.2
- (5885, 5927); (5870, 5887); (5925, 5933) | 0.8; 27.2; 26.8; 27.4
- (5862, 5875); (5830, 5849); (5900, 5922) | 0.8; 28.2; 26.1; 27.5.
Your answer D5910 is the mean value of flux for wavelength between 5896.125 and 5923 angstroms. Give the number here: 27.2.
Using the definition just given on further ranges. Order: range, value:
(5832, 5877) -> 27.3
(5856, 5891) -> 26.3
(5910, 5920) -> 27.6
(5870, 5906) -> 26.6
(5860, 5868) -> 25.5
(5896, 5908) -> 27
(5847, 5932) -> 26.9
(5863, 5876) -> 26.3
